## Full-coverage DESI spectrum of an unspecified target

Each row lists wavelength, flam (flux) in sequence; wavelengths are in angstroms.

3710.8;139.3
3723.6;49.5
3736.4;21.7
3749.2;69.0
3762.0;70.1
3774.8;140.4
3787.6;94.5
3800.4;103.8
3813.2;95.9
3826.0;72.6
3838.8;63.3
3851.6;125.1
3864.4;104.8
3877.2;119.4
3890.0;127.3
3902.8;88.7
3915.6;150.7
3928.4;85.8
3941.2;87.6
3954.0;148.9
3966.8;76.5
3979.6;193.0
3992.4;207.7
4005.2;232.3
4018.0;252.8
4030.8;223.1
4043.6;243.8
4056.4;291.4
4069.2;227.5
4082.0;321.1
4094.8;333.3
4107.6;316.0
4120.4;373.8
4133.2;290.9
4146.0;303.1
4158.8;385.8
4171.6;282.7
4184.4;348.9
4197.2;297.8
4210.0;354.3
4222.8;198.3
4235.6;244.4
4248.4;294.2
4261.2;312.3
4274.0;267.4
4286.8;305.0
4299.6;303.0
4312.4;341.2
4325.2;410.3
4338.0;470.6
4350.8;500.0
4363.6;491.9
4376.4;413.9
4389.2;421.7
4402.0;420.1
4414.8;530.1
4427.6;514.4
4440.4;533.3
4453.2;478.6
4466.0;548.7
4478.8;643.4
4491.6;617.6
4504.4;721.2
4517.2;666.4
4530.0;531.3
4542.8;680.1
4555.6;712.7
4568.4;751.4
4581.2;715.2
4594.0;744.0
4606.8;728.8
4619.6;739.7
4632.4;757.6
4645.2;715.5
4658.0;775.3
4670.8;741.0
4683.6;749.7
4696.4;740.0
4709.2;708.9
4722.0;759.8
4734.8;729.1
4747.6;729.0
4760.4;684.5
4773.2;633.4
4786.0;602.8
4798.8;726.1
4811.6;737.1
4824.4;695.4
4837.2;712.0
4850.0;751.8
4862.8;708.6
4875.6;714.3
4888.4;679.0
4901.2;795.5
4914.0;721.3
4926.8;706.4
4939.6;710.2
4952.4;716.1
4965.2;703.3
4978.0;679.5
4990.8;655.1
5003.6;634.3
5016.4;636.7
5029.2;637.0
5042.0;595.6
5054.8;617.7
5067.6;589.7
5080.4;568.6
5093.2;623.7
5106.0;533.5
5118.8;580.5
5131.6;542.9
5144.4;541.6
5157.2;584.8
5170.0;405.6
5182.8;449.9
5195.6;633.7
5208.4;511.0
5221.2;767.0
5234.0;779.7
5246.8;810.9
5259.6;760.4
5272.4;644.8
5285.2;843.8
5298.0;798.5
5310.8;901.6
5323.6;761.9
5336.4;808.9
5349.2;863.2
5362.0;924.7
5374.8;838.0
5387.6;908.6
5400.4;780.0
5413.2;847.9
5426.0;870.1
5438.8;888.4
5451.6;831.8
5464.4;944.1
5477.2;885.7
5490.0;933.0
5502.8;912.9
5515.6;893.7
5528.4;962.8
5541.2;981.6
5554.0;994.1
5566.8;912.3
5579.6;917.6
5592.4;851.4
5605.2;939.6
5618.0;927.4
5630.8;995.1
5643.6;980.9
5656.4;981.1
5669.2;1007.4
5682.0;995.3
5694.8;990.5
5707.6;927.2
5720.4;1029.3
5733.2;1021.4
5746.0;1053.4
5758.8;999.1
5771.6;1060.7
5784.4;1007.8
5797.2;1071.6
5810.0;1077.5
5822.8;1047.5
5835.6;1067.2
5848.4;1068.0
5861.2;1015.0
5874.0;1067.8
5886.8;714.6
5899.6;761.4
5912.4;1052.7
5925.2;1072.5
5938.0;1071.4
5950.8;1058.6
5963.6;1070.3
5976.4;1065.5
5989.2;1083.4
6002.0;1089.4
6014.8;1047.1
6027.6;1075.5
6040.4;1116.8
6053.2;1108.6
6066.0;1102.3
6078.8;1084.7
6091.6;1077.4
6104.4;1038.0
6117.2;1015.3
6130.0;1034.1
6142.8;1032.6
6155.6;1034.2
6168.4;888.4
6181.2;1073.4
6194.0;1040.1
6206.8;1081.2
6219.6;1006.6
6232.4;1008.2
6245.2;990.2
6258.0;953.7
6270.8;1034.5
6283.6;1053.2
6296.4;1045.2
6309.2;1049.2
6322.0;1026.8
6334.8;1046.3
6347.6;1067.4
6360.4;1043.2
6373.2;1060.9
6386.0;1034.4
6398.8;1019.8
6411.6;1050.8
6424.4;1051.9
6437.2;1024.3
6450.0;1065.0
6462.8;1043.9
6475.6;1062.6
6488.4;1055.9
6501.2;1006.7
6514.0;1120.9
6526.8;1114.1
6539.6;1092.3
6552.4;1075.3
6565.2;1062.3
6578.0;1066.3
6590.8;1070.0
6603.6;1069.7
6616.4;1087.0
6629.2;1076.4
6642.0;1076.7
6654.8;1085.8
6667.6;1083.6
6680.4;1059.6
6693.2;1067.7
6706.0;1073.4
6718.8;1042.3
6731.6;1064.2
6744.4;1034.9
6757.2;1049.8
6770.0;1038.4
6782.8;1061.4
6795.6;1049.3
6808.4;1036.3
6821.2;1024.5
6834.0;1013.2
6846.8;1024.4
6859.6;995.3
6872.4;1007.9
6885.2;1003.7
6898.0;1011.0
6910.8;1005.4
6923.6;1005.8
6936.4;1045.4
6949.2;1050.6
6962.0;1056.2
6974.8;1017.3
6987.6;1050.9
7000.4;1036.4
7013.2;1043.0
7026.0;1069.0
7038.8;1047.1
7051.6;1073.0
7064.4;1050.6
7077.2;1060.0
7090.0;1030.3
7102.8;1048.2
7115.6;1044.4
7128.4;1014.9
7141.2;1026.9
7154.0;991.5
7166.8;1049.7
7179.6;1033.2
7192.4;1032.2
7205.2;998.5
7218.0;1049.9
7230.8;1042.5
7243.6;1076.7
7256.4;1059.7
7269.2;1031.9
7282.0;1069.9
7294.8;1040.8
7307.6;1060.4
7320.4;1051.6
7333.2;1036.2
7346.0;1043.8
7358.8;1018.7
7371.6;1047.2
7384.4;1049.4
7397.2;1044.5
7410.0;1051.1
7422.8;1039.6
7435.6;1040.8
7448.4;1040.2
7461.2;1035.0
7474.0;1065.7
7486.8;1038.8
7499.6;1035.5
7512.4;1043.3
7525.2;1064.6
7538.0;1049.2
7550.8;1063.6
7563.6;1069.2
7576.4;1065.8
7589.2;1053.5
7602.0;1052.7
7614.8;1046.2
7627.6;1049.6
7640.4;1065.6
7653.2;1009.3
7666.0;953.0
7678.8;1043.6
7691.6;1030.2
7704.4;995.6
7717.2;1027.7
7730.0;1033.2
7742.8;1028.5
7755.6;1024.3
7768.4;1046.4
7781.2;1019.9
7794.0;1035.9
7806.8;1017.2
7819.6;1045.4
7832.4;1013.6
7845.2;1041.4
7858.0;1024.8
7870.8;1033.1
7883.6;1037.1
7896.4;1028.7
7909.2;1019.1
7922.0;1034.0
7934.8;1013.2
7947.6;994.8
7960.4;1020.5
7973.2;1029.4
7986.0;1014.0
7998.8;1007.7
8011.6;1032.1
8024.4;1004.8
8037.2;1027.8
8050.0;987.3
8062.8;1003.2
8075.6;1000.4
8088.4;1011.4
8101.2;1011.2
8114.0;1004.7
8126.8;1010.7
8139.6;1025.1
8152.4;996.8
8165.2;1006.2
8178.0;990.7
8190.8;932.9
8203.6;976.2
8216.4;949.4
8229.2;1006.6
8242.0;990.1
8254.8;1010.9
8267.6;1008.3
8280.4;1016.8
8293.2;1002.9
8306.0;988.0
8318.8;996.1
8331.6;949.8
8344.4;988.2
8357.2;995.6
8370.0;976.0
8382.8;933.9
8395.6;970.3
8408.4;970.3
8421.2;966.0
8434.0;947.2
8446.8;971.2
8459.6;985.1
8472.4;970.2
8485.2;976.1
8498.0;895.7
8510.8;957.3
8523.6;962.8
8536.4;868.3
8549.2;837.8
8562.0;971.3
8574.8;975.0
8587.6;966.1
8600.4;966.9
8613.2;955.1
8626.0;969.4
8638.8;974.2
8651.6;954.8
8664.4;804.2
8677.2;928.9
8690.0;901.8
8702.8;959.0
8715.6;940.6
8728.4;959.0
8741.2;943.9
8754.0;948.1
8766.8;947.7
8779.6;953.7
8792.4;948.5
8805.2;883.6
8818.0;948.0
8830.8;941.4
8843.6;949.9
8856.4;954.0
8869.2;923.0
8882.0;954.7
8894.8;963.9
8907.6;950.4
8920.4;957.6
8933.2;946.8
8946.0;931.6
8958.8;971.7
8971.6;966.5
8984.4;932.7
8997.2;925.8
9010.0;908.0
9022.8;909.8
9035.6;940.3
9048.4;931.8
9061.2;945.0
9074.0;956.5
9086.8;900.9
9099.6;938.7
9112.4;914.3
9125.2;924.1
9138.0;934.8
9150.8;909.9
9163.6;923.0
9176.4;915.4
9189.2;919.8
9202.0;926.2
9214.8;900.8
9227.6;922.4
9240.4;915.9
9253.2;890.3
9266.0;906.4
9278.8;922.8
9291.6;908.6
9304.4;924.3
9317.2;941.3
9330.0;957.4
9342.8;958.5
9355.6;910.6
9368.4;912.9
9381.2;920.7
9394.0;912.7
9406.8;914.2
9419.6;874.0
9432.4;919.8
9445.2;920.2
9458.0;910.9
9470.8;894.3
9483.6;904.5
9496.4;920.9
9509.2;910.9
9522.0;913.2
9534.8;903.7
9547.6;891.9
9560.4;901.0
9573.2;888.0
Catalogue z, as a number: 0.000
